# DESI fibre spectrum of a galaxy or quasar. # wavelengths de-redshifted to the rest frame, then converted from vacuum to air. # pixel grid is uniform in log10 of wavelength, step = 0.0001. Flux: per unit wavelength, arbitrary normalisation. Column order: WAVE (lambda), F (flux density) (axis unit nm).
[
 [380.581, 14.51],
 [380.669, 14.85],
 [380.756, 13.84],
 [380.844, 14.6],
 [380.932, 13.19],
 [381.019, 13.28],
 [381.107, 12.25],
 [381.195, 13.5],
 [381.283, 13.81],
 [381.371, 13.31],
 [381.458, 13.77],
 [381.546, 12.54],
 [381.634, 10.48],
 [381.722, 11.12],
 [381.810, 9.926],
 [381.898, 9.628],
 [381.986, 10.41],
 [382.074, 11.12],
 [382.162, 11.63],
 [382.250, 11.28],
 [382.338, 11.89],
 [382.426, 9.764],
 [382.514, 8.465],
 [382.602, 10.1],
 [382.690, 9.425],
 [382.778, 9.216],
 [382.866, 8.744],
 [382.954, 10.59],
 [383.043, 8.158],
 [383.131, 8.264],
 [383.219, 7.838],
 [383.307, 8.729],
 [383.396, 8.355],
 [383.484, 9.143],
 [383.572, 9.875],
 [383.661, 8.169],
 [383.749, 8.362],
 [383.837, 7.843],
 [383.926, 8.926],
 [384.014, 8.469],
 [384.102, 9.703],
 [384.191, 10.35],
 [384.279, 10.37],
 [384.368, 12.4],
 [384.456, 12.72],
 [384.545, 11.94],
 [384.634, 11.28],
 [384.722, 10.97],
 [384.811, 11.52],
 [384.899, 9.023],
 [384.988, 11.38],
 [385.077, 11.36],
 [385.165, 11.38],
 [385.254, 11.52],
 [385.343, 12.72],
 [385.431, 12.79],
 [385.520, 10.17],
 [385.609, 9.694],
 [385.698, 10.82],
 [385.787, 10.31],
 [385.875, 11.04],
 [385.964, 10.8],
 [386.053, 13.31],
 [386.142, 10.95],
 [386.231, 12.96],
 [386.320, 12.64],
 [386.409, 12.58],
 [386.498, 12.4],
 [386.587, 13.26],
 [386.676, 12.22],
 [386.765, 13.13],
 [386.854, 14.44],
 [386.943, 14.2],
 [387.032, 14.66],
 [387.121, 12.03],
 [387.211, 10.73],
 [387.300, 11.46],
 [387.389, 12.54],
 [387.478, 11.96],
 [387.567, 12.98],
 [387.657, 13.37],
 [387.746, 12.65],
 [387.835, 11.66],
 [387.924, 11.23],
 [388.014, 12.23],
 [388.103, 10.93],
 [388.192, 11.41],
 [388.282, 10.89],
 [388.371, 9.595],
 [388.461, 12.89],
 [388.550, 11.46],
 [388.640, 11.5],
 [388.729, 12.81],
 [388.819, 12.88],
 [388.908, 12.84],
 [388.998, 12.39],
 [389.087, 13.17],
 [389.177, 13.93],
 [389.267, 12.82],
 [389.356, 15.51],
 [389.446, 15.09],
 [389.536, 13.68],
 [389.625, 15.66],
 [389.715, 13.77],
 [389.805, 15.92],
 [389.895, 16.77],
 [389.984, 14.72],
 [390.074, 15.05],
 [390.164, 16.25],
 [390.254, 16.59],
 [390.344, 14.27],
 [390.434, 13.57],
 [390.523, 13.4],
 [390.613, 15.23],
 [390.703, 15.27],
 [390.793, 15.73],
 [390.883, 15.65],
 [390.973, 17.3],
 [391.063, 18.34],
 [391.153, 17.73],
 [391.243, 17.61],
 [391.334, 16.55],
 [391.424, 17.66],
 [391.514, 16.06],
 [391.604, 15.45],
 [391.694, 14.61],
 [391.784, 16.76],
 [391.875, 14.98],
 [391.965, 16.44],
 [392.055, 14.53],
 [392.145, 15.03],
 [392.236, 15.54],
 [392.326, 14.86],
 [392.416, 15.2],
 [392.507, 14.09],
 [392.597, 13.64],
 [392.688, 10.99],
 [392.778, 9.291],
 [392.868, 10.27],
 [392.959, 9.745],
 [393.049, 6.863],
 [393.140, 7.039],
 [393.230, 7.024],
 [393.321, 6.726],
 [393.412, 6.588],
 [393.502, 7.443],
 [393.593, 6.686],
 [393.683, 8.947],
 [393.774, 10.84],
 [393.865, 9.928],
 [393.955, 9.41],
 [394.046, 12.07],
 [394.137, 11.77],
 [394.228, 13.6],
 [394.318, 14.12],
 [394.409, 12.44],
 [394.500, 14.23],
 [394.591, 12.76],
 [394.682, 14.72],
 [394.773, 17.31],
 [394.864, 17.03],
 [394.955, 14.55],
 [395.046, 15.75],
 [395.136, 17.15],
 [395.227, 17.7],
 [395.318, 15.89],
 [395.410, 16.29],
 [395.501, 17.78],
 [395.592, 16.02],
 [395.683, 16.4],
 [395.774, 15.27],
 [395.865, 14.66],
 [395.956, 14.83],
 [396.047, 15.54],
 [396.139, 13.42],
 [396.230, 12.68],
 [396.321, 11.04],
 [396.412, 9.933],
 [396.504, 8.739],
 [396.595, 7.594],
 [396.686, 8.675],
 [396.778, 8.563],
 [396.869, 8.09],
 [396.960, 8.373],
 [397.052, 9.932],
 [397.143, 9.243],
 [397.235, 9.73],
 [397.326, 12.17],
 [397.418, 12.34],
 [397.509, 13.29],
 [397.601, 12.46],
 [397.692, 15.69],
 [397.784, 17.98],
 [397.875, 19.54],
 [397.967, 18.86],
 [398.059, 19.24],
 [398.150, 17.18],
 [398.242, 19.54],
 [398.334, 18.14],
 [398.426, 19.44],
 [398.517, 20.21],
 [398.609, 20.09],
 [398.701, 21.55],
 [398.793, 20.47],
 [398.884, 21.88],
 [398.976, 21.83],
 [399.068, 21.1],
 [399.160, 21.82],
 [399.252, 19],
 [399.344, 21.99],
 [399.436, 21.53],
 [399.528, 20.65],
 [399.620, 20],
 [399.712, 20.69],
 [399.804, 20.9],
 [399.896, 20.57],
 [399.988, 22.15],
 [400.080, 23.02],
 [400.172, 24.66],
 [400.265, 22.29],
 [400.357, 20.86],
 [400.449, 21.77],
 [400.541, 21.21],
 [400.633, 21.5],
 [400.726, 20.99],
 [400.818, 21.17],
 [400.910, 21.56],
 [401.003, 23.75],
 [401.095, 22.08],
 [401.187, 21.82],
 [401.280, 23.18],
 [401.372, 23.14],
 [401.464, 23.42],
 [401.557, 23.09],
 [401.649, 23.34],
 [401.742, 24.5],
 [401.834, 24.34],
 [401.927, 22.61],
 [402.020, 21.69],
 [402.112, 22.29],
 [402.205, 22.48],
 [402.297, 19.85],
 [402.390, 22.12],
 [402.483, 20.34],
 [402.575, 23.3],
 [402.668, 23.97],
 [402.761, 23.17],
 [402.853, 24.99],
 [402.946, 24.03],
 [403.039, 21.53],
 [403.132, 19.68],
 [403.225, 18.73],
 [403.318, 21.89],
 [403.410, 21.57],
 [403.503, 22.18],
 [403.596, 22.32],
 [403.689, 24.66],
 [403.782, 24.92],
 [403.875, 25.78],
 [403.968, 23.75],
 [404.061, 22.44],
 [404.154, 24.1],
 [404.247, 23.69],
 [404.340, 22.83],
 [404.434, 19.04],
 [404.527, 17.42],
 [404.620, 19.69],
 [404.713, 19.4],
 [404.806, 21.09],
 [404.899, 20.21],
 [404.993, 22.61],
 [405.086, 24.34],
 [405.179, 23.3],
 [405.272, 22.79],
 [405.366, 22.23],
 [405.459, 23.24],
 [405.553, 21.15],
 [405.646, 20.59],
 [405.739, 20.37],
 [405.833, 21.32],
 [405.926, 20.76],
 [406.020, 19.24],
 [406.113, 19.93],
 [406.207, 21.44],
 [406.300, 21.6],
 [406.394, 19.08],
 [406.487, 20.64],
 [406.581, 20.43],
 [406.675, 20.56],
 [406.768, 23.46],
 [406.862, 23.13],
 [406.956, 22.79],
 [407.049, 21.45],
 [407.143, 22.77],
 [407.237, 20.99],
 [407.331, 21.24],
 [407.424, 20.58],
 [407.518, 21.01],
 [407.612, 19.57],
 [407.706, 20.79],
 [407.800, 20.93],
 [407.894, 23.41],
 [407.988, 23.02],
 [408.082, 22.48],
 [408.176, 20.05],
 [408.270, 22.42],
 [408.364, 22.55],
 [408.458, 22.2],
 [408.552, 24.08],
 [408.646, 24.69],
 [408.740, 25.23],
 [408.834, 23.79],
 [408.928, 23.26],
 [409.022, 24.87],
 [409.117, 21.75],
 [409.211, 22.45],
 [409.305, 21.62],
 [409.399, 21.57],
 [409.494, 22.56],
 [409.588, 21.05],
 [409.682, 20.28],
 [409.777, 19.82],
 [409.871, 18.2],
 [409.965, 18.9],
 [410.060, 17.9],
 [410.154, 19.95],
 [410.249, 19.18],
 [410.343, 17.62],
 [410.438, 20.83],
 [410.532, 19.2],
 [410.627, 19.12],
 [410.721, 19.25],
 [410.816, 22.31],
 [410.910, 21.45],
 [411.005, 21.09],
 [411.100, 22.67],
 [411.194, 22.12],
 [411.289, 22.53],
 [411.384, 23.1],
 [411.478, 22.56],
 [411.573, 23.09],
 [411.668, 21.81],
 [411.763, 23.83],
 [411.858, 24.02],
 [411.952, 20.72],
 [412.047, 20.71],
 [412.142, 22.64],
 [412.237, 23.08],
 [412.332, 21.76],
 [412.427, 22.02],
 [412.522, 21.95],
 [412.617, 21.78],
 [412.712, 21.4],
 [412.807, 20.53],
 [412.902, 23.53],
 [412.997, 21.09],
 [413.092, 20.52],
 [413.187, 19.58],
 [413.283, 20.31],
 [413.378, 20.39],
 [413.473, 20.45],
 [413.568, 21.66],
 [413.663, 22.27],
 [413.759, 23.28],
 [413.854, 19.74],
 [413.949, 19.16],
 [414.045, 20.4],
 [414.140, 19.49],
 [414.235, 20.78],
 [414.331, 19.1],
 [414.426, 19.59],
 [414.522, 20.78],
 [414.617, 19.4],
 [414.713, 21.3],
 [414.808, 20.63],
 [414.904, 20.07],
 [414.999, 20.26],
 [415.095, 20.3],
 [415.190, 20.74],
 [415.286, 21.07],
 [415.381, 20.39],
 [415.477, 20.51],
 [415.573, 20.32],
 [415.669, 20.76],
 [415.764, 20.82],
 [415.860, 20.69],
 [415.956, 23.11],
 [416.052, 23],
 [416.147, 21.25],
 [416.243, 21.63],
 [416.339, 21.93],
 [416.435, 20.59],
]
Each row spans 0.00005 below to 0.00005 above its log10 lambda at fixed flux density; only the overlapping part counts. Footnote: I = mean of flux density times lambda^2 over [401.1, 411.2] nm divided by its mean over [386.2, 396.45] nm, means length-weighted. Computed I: 1.74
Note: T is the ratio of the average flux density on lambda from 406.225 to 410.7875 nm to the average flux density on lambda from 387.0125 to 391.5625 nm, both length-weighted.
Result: 1.5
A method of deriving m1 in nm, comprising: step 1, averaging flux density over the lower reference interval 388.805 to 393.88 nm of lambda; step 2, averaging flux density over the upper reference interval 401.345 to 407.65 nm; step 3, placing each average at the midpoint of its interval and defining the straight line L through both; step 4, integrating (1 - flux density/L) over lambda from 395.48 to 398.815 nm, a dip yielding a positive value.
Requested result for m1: 0.56 nm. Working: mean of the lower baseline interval 13.5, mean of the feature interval 14.4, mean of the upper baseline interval 21.9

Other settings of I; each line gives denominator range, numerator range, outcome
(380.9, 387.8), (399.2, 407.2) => 2.16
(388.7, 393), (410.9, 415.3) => 1.62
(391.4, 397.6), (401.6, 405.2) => 1.86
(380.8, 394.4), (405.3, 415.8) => 1.96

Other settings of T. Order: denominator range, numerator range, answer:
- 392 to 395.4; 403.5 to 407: 1.78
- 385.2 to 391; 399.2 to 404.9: 1.69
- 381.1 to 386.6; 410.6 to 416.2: 1.98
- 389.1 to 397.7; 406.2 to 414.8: 1.60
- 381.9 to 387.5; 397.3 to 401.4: 1.86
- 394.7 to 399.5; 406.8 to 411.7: 1.37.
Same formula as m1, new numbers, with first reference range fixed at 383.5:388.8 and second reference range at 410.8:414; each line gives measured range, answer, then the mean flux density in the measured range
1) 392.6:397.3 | 0.98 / 11.8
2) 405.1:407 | -0.22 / 21.4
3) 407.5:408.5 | -0.08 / 21.7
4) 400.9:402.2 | -0.40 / 22.9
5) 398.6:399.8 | -0.32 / 21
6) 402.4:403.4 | -0.23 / 22.2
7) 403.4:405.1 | -0.33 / 22.2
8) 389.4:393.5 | -0.17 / 14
